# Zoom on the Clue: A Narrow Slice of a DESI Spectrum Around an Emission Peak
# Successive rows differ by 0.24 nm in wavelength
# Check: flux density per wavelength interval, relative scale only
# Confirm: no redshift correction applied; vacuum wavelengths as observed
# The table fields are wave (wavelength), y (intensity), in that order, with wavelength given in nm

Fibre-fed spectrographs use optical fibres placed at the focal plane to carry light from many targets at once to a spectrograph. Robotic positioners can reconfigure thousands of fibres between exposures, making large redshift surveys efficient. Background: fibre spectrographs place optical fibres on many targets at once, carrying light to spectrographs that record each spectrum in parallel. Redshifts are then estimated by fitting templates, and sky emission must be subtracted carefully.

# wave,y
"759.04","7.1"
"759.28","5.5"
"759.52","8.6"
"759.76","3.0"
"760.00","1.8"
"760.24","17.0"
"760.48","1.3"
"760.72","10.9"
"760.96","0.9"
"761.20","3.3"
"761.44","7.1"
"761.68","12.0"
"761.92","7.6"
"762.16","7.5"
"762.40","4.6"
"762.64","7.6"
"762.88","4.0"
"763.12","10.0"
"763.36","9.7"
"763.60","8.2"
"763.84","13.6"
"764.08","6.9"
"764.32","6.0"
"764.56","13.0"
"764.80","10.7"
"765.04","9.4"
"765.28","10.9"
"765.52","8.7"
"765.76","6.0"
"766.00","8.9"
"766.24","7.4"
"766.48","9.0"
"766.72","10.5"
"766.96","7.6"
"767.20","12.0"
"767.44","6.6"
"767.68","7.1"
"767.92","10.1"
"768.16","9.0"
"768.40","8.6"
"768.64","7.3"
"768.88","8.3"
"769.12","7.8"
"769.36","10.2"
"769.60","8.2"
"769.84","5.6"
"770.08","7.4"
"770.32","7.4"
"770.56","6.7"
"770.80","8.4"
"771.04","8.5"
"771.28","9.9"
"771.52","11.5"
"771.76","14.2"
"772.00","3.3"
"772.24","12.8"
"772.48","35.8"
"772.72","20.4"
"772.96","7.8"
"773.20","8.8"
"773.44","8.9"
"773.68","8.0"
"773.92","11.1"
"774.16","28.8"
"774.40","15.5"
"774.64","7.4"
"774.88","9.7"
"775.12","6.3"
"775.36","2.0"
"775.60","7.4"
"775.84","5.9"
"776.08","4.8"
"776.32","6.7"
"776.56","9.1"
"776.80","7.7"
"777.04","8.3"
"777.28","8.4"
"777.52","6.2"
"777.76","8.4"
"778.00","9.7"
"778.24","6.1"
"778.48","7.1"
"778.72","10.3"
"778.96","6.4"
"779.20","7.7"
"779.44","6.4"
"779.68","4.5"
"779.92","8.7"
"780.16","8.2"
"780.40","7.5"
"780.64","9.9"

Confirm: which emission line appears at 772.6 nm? [S II]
